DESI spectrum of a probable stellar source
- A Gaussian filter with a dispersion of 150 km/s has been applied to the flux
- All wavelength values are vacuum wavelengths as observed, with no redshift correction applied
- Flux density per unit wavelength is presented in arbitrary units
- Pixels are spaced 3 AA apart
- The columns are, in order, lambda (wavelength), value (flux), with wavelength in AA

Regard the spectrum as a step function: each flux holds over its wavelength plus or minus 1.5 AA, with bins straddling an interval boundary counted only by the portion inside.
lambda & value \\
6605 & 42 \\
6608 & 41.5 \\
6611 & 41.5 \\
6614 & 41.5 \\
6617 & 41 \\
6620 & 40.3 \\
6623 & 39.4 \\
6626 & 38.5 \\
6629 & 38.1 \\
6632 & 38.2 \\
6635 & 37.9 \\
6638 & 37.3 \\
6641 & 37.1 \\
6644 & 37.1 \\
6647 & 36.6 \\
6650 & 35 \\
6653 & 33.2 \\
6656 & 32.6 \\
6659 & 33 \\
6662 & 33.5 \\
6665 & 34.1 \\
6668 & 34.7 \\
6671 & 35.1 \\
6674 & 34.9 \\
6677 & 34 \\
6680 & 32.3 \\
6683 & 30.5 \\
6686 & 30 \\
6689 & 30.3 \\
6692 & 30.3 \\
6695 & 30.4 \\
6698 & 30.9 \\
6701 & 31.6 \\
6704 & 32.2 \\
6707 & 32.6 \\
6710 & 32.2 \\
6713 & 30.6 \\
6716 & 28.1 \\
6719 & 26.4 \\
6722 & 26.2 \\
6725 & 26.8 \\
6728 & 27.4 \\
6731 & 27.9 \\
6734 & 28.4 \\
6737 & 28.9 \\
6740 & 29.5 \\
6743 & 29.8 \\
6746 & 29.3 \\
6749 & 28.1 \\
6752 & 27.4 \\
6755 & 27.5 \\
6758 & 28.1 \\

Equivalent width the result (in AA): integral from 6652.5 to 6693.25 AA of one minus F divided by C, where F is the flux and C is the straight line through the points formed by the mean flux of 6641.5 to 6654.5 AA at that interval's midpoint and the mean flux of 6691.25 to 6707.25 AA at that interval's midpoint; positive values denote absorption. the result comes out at 0.9 AA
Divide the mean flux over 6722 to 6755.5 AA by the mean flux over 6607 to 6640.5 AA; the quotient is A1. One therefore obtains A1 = 0.71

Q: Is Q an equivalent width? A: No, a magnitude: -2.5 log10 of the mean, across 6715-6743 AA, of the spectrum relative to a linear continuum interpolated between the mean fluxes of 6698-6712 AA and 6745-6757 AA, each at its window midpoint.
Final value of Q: 0.08 mag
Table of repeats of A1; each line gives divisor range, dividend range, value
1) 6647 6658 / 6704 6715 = 0.93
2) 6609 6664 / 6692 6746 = 0.79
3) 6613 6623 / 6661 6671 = 0.84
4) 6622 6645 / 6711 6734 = 0.73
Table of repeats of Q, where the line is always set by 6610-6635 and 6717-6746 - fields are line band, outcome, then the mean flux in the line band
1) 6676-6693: 0.063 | 31.2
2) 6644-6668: 0.057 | 34.2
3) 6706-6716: -0.036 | 31.2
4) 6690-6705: 0.021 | 31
